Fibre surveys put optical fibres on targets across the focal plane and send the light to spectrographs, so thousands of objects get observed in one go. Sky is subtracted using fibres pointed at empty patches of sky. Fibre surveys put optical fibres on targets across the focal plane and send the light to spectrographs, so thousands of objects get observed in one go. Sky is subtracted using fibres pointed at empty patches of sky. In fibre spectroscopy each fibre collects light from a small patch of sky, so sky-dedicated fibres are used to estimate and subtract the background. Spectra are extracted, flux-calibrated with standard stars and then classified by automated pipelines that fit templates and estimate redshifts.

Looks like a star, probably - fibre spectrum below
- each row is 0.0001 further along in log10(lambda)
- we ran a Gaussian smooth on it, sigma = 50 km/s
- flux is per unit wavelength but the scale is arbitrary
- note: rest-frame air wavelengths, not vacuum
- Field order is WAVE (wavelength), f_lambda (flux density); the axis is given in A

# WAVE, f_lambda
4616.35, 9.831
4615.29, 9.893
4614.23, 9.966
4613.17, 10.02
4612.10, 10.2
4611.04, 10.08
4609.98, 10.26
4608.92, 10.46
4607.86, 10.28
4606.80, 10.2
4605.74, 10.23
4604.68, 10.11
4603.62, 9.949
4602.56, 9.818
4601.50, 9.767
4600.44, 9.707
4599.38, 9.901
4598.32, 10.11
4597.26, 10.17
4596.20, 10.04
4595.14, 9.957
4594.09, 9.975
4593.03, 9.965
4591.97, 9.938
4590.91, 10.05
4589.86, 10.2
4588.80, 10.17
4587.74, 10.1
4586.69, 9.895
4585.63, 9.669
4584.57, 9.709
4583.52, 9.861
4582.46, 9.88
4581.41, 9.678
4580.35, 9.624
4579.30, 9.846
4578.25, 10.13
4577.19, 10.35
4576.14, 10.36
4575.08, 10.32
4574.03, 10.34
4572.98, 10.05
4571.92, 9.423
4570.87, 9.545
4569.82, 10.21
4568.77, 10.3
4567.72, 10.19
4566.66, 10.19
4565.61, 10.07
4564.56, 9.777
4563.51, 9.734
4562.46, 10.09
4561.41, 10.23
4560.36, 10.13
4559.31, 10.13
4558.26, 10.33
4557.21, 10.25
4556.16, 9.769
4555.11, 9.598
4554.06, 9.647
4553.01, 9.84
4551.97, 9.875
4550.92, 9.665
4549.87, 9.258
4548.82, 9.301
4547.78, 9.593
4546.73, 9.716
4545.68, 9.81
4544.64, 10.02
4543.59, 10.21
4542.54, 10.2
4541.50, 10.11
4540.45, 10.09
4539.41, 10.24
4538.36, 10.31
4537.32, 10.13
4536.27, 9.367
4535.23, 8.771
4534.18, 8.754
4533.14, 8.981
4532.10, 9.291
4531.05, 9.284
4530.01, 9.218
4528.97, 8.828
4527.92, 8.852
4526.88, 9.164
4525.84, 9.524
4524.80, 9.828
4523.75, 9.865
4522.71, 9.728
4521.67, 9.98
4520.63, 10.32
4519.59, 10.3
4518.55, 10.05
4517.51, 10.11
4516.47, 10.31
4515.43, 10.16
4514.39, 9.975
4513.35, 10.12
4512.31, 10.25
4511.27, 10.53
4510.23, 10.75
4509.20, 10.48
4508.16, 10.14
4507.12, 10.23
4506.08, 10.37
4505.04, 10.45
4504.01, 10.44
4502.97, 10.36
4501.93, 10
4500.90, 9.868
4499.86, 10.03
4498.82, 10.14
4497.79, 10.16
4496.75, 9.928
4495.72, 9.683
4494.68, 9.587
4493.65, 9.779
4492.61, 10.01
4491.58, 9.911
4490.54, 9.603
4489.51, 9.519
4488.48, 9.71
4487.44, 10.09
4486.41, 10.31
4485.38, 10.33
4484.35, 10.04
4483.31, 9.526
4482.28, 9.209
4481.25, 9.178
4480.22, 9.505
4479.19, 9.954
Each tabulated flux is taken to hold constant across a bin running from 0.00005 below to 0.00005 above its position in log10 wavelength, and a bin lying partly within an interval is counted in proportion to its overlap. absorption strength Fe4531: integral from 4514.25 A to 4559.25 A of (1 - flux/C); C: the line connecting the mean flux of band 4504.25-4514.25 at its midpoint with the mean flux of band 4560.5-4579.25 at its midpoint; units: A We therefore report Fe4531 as 2.2 A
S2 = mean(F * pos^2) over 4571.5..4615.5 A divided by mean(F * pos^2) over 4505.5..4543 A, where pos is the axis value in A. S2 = 1.0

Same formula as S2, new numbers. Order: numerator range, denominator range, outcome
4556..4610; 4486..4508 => 1.04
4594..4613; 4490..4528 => 1.05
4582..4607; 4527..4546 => 1.07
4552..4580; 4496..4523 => 1.01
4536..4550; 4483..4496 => 1.03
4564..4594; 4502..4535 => 1.04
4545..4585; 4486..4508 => 1.02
